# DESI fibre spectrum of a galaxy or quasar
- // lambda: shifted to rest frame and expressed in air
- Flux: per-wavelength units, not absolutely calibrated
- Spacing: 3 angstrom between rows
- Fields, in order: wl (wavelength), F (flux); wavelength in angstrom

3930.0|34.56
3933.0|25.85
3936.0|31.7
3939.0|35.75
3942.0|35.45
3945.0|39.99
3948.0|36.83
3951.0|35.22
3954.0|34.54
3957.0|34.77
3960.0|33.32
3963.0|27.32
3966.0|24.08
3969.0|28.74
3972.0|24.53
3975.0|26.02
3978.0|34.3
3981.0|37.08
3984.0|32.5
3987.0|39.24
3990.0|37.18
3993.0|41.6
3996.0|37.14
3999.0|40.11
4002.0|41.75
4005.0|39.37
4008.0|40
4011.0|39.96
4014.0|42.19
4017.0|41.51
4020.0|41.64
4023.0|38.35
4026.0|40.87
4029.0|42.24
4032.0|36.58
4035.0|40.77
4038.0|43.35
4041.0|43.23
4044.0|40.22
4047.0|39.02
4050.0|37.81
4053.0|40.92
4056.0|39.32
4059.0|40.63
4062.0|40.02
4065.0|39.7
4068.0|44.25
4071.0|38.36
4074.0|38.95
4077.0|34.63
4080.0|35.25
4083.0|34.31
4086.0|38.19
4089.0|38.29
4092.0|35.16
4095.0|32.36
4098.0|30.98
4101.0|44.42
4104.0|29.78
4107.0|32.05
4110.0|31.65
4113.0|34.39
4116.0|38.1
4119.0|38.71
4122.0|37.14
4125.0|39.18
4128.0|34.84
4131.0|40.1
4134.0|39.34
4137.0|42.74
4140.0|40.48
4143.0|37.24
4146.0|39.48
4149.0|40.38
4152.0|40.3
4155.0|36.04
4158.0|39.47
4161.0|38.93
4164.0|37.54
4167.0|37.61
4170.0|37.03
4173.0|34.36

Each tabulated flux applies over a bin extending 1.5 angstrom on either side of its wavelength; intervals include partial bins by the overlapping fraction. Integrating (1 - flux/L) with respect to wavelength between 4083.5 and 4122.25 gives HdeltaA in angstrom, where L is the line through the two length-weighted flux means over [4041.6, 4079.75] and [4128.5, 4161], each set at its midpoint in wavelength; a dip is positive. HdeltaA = 3.9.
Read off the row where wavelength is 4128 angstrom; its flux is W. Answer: 34.84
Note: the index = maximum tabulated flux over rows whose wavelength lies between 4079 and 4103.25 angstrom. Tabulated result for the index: 44.42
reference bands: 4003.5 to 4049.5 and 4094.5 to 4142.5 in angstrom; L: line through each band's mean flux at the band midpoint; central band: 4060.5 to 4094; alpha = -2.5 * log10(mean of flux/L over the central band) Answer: 0.018 mag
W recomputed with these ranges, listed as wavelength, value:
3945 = 39.99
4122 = 37.14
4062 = 40.02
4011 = 39.96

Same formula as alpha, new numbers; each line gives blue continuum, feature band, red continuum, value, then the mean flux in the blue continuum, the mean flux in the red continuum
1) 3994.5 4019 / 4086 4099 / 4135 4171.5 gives 0.14 mag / 40.3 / 38.9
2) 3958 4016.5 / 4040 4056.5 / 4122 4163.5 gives -0.10 mag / 35.2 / 39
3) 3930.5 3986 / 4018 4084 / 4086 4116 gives -0.17 mag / 32.2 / 34.7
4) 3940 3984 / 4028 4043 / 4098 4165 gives -0.19 mag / 32.3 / 37.7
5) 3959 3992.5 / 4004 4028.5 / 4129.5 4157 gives -0.21 mag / 31.6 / 39.6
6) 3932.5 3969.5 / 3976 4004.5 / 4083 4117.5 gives -0.13 mag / 32.9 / 35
